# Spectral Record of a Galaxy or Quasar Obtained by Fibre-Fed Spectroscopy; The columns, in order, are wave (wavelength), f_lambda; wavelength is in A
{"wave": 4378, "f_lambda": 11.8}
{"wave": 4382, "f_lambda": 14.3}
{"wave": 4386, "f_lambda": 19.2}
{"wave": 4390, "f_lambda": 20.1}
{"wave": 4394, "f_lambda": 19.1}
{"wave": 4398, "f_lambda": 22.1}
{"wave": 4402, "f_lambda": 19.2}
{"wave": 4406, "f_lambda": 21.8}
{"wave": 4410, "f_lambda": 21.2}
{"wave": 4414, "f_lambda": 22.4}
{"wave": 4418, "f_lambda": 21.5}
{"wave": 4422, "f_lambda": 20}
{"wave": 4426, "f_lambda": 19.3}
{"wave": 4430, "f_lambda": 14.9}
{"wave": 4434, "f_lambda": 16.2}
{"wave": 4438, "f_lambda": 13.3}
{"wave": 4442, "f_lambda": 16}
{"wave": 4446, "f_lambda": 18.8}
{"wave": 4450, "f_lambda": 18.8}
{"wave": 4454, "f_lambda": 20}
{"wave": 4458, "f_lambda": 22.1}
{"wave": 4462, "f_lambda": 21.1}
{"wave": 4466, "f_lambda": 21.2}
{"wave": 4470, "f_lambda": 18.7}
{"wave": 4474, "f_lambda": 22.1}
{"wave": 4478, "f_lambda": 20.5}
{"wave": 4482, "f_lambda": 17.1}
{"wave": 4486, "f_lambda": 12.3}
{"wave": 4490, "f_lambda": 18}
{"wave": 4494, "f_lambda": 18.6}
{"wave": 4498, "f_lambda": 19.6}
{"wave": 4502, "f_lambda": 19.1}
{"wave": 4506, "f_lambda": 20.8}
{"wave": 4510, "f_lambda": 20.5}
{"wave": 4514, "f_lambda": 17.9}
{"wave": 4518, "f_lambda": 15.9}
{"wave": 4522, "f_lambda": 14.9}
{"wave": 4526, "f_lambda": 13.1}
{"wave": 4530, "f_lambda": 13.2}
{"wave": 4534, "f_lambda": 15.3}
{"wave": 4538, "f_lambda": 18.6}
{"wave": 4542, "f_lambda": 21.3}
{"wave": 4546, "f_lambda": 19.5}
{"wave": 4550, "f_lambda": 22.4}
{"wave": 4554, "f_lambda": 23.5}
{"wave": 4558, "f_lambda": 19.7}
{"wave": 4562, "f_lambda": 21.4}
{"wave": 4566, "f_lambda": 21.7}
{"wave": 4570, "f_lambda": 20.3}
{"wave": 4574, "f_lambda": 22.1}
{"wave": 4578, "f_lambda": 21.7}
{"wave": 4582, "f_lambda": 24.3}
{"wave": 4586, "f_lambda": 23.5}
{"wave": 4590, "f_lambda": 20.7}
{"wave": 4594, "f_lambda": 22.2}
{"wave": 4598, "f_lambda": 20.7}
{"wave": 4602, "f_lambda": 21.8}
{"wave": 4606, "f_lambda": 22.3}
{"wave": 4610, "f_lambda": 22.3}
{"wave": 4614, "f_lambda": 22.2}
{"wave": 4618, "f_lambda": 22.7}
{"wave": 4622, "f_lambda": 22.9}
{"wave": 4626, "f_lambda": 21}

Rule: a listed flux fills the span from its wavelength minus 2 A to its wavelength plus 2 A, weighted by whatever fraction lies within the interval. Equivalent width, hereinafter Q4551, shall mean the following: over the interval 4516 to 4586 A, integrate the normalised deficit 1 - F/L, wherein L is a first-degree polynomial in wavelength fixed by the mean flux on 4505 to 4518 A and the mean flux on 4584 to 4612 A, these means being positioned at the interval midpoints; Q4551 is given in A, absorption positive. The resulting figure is 3.4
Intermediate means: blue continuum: 19.1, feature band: 19.5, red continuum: 21.9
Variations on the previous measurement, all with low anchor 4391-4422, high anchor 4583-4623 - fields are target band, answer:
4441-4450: 1.4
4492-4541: 9.6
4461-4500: 4.6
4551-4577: 0.5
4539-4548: 0.7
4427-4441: 3.9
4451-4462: 0.2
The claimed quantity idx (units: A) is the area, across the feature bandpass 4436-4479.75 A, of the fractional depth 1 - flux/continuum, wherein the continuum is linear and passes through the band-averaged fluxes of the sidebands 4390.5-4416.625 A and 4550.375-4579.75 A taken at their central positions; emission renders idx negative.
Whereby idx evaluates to 3.76 A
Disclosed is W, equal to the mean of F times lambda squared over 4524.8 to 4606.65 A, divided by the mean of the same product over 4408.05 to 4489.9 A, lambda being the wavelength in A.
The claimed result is 1.15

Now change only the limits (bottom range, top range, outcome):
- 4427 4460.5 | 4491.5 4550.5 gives 1.05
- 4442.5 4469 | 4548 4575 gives 1.13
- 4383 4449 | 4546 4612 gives 1.24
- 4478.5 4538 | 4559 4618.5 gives 1.34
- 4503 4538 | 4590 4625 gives 1.38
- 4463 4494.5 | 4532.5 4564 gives 1.12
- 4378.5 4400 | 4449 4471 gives 1.14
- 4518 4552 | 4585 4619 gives 1.31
